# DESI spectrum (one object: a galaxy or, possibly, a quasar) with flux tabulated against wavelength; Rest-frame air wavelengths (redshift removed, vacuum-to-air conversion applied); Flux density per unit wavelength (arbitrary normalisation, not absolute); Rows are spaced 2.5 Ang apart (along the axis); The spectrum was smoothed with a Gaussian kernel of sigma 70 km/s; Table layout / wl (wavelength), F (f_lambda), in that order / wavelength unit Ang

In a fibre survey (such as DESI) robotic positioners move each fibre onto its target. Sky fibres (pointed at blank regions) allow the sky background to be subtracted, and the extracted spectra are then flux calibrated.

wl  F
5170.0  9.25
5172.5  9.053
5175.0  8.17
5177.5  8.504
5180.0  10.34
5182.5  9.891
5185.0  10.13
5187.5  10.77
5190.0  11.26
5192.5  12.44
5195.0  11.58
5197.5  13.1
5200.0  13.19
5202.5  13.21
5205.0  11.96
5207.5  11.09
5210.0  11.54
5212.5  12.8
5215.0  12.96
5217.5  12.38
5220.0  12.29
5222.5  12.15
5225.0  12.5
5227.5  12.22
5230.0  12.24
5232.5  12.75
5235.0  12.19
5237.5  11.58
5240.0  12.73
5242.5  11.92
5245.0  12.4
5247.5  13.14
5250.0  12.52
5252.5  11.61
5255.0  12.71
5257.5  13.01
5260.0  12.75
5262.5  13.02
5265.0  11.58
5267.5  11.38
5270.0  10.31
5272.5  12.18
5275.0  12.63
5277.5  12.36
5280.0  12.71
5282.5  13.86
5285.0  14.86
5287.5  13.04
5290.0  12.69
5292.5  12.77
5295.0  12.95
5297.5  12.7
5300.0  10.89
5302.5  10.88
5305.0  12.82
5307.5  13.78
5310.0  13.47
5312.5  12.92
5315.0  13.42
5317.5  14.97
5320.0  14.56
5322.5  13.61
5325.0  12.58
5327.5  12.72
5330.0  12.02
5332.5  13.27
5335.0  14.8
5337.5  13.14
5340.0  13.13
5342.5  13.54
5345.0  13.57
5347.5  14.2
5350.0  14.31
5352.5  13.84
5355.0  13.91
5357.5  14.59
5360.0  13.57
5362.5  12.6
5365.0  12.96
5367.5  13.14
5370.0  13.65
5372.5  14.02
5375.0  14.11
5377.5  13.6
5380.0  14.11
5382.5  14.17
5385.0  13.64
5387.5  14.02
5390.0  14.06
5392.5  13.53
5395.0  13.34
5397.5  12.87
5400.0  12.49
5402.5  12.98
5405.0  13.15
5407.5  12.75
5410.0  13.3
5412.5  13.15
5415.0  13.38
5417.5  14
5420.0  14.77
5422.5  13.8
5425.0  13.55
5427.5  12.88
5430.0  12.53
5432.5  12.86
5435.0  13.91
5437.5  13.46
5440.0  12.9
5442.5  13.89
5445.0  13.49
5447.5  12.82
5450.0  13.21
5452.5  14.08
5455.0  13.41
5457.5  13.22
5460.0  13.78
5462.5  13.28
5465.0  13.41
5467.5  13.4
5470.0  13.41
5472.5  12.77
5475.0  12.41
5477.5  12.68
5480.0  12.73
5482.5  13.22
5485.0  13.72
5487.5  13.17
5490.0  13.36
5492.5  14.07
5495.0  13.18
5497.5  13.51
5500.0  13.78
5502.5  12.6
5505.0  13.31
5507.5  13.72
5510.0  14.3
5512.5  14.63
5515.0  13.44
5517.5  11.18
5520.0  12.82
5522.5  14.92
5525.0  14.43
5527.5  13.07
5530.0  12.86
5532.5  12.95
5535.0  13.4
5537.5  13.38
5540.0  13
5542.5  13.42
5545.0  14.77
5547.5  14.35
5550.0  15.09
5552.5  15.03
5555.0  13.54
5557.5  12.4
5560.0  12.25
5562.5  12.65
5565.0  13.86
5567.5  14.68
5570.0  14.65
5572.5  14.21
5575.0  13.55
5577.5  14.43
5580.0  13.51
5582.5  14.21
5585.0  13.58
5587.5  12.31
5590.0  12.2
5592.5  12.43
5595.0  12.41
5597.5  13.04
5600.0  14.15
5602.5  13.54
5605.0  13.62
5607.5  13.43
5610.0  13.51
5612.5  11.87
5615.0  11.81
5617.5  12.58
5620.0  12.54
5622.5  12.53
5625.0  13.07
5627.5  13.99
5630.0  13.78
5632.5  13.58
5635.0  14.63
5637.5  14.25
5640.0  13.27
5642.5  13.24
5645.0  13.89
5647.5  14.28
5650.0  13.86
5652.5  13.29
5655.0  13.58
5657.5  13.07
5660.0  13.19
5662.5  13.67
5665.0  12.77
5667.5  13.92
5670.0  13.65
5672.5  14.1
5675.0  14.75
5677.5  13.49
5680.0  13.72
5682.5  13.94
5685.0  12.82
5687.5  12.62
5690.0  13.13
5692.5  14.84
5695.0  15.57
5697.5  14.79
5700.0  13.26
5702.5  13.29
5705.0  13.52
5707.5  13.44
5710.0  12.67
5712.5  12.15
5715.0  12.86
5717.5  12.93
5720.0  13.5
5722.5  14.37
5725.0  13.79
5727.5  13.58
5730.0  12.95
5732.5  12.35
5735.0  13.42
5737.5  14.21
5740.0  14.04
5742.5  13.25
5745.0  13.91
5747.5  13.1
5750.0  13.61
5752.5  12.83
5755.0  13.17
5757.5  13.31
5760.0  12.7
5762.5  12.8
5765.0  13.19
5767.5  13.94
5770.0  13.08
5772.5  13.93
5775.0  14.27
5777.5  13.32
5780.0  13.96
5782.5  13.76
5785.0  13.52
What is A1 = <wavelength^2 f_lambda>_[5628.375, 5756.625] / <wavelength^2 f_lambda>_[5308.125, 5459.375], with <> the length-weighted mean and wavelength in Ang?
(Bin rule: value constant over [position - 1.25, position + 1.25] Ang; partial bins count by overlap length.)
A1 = 1.12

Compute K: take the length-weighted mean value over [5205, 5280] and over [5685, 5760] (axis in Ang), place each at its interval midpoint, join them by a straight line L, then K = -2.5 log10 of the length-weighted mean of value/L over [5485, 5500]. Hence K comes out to -0.053 mag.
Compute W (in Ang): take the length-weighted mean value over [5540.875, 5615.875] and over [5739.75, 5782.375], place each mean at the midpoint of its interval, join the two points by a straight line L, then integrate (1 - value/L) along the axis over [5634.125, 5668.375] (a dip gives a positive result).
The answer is -0.4 Ang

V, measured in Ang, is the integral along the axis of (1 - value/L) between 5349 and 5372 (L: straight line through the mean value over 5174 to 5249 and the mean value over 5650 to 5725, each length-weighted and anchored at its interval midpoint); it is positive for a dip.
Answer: -2.4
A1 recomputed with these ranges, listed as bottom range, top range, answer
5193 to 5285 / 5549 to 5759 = 1.27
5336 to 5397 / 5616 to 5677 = 1.10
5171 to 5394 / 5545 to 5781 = 1.22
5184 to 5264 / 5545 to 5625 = 1.25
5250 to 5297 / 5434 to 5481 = 1.13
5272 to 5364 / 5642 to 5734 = 1.17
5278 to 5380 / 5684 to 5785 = 1.17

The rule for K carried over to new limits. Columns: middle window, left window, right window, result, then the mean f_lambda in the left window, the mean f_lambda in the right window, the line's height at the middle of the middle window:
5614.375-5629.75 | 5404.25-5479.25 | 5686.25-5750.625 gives 0.05 mag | 13.3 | 13.5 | 13.4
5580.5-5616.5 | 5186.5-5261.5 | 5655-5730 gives 0.02 mag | 12.3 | 13.6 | 13.3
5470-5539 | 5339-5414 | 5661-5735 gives 0.02 mag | 13.5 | 13.5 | 13.5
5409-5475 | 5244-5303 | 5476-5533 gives -0.02 mag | 12.5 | 13.4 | 13.1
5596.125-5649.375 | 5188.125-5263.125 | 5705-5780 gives -0.02 mag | 12.4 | 13.3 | 13.1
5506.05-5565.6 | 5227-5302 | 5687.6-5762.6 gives -0.04 mag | 12.4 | 13.4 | 13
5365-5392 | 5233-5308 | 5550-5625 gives -0.09 mag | 12.5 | 13.3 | 12.7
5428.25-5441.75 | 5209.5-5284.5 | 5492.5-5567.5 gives 0.00 mag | 12.4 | 13.5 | 13.2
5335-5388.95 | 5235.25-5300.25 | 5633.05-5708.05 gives -0.08 mag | 12.5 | 13.7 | 12.8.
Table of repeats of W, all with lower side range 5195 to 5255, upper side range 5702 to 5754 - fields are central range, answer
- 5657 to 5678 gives -0.7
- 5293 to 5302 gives 0.3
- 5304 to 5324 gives -1.9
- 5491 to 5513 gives -1.3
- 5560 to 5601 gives -1.3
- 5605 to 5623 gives 0.6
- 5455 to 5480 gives -0.6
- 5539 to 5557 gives -1.6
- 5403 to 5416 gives -0.4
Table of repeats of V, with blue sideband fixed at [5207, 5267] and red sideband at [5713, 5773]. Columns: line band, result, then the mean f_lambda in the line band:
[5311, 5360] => -4.29 Ang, 13.6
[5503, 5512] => -0.61 Ang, 13.7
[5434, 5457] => -1.26 Ang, 13.5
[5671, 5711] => -1.54 Ang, 13.8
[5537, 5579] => -2.81 Ang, 13.8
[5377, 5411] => -2.08 Ang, 13.4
